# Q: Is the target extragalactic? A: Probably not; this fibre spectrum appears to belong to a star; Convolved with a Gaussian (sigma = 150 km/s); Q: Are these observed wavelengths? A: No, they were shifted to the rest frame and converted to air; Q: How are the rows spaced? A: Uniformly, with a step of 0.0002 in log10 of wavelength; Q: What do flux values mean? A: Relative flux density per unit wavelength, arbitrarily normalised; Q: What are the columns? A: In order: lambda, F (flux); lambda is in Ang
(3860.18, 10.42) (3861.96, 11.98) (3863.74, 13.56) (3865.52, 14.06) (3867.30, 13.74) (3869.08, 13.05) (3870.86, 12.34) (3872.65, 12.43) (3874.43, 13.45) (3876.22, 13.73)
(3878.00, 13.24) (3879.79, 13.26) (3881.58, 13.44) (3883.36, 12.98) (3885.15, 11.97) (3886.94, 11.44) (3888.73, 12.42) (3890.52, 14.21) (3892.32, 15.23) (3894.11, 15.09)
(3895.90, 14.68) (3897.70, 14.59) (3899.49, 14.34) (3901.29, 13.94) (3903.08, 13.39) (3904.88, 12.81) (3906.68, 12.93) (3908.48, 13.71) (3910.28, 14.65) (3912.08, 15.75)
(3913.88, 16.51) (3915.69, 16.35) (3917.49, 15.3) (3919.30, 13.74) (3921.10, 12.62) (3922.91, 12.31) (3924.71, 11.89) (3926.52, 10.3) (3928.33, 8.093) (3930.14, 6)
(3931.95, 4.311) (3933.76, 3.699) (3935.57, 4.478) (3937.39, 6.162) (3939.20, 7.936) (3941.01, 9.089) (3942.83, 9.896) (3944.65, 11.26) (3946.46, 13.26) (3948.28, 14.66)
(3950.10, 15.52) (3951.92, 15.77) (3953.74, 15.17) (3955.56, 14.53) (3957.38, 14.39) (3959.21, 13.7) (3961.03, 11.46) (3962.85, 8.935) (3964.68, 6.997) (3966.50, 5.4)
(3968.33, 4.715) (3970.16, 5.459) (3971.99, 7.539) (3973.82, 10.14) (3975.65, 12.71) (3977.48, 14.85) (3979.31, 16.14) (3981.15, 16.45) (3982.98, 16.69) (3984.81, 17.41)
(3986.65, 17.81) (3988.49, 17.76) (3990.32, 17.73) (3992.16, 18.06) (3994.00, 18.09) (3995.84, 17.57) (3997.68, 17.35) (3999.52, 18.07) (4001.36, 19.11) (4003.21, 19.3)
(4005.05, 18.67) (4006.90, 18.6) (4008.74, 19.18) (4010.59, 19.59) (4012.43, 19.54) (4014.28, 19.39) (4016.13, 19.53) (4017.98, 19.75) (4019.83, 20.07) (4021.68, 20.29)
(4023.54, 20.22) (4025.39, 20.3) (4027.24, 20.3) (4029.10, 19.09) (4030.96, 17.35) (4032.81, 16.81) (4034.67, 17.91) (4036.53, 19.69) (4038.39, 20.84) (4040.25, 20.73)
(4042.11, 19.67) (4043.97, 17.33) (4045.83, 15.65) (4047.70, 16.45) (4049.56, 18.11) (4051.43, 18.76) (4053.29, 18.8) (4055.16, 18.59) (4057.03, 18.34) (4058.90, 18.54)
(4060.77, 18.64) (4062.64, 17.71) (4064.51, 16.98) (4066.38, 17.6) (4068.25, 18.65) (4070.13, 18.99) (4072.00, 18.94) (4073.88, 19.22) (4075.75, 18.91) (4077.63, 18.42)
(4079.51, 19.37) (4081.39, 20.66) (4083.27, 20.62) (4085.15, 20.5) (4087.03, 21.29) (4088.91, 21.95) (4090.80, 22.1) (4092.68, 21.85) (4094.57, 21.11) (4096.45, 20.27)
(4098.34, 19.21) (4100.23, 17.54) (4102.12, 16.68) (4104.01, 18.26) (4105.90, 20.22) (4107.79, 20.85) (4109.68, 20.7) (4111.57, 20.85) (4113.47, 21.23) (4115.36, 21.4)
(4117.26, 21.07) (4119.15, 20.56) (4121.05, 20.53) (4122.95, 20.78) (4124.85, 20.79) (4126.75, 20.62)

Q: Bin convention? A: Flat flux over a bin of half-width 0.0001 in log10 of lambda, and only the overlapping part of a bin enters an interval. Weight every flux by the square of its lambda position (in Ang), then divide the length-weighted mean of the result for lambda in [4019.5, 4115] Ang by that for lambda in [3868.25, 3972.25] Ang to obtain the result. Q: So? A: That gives 1.76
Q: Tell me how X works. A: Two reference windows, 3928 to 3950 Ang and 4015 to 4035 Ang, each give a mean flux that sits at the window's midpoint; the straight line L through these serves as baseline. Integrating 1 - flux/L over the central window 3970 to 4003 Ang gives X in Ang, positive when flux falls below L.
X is -2.77 Ang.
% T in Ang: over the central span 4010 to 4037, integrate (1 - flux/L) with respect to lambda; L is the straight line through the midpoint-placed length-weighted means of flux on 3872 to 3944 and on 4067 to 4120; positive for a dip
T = -3.7 Ang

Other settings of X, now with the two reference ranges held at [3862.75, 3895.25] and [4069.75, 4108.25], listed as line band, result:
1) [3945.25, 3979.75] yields 9.33 Ang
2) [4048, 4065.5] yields 0.60 Ang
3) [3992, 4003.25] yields -0.75 Ang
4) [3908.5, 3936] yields 6.26 Ang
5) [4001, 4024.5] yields -2.70 Ang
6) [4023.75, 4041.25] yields -1.13 Ang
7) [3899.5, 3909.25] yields 0.46 Ang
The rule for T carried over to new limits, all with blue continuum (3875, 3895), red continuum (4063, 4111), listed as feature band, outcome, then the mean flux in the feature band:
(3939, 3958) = 2.89 Ang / 13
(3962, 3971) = 5.43 Ang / 6.29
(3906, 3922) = -0.43 Ang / 14.6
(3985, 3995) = -0.74 Ang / 17.8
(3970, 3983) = 2.89 Ang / 12.6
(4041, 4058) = 0.43 Ang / 18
